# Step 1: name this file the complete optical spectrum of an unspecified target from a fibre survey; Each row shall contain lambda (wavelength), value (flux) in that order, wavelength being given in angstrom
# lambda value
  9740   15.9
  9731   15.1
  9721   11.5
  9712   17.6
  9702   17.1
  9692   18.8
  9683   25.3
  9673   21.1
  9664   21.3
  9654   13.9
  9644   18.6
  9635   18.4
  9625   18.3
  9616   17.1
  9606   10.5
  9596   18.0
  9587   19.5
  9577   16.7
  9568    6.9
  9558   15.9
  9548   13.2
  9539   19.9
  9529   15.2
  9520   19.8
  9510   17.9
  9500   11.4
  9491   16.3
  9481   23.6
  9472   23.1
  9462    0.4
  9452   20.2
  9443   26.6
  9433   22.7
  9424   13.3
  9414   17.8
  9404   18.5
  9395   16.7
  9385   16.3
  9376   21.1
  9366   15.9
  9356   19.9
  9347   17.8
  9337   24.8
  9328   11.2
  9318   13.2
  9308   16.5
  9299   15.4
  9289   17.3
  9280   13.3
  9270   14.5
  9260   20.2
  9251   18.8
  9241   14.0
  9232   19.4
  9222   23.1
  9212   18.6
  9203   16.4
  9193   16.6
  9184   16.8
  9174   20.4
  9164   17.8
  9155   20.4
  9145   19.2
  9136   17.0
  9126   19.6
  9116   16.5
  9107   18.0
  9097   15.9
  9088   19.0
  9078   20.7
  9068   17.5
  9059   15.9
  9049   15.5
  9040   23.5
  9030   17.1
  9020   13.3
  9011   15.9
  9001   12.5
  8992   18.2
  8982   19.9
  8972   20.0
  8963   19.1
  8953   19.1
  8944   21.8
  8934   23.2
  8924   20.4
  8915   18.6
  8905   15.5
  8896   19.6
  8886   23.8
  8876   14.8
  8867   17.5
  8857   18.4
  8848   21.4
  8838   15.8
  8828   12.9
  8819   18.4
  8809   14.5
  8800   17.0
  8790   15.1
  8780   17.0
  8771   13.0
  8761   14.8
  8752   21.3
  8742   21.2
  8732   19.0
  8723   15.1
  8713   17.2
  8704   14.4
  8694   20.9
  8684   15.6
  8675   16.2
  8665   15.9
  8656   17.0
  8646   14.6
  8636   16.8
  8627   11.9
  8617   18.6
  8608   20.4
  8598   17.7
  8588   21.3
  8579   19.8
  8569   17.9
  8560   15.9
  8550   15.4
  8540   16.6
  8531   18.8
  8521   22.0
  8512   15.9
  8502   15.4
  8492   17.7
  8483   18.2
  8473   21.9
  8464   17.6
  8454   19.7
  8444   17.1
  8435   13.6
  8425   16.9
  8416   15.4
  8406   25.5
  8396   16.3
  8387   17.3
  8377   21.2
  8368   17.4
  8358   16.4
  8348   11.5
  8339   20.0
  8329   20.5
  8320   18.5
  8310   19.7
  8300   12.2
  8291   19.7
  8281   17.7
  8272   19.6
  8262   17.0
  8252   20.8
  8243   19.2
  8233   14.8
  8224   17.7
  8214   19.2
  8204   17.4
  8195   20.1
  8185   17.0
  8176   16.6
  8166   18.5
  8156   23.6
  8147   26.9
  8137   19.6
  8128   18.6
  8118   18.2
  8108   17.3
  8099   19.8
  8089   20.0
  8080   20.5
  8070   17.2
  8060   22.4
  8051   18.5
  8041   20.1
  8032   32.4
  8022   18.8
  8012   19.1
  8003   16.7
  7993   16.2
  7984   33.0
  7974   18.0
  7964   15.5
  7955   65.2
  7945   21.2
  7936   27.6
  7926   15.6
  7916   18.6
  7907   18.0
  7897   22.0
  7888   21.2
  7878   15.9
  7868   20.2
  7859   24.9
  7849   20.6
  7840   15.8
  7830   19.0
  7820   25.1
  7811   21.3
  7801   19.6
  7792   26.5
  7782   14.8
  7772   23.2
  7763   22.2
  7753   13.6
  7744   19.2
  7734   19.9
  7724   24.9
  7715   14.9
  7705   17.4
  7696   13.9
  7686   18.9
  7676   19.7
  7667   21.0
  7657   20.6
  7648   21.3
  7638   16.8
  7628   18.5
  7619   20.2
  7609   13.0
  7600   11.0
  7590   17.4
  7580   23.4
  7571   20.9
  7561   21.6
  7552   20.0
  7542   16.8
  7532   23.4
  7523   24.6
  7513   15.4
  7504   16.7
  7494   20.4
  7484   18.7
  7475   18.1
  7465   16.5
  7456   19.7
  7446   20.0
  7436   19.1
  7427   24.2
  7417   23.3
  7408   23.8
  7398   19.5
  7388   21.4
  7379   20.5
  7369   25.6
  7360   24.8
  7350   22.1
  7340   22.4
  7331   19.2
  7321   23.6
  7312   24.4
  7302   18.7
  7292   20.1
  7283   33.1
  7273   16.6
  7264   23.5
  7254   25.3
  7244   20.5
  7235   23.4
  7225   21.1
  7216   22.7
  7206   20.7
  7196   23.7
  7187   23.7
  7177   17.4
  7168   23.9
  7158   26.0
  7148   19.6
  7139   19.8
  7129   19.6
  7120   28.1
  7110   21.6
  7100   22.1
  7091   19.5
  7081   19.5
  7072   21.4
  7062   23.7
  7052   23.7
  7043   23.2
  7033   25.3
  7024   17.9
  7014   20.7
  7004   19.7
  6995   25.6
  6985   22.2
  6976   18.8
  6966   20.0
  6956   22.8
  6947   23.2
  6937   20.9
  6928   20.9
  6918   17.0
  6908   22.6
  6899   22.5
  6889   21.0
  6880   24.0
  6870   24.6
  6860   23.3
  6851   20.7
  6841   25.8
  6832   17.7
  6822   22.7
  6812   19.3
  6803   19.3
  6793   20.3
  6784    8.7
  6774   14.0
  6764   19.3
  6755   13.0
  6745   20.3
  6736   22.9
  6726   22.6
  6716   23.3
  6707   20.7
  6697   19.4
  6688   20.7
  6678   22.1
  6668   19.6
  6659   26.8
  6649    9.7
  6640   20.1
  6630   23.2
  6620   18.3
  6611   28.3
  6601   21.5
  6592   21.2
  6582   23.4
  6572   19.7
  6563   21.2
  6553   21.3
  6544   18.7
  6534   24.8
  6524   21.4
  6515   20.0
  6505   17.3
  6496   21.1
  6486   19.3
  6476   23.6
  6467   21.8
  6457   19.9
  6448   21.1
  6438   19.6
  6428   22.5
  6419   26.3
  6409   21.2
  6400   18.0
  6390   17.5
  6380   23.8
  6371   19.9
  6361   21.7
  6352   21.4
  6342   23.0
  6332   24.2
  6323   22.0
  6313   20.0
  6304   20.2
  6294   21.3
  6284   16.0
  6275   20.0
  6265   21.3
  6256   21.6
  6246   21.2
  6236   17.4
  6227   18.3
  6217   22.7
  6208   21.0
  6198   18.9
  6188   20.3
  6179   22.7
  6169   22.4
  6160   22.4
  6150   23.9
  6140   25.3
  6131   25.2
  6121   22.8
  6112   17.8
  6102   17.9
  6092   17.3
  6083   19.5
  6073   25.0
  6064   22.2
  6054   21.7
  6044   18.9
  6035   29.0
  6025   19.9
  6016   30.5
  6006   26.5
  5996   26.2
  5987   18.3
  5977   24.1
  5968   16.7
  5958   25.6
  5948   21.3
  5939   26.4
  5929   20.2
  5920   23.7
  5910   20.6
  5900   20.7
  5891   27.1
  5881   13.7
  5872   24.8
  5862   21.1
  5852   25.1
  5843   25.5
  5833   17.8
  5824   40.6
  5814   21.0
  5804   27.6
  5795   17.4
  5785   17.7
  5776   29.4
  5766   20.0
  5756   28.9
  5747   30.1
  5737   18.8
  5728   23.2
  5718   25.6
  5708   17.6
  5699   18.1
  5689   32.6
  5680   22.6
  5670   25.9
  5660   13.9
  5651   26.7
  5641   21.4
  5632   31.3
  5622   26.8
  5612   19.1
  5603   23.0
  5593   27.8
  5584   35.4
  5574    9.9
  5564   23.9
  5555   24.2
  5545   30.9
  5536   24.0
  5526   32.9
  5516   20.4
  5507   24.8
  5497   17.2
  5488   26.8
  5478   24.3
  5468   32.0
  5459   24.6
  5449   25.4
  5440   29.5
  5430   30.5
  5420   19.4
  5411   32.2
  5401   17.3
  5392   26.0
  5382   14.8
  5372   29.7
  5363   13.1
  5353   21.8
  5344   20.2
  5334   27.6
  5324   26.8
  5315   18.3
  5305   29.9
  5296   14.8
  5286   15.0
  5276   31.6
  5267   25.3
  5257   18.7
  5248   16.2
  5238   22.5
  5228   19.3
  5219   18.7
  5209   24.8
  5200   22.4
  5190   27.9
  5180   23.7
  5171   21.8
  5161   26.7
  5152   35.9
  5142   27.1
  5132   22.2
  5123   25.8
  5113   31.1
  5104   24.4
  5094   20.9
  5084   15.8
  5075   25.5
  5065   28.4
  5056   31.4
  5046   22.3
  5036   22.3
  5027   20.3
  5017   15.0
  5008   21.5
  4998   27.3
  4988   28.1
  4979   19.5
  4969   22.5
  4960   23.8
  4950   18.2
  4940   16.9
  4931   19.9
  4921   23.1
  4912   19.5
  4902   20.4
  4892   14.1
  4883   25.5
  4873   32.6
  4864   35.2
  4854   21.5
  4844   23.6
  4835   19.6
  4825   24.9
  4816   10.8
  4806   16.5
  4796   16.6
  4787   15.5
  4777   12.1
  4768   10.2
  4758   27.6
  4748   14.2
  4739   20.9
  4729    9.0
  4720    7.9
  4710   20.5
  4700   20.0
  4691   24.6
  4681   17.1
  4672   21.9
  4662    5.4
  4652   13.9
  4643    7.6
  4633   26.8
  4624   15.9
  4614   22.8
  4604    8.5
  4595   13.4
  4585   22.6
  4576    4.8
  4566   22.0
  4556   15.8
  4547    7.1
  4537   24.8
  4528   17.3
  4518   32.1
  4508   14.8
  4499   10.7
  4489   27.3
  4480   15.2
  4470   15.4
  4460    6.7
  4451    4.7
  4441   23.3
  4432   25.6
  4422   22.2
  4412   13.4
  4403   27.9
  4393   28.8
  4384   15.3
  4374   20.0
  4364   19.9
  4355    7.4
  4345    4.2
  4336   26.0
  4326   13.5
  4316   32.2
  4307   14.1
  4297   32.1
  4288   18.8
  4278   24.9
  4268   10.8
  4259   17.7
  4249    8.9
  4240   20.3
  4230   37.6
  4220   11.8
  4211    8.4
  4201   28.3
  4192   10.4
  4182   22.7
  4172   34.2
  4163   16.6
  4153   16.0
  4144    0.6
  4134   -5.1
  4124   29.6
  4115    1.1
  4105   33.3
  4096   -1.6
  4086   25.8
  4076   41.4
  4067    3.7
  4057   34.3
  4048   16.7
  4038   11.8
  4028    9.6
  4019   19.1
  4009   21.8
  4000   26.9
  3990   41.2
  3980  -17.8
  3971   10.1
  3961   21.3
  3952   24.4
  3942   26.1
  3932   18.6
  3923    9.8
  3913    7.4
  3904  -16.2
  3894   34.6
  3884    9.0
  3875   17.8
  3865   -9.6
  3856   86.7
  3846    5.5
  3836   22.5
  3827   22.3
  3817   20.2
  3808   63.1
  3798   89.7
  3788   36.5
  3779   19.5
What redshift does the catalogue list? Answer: 0.21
